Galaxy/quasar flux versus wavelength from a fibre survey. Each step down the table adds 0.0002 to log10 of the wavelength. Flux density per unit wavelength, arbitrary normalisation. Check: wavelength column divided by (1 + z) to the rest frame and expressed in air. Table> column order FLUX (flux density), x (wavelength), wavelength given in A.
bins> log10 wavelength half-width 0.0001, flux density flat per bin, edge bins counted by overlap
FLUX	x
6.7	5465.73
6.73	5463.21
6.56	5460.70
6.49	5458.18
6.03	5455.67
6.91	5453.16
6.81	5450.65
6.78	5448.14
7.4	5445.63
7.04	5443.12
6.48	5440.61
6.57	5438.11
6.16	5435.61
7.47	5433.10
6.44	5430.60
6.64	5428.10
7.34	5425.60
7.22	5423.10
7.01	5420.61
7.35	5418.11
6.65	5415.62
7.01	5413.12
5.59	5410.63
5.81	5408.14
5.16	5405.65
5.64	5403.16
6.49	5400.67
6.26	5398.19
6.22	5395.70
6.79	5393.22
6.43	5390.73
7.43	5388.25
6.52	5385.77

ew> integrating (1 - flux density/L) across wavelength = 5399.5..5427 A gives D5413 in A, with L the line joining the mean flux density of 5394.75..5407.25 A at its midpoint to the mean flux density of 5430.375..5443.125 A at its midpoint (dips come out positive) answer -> -1.2 A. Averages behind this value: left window 5.94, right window 6.68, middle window 6.48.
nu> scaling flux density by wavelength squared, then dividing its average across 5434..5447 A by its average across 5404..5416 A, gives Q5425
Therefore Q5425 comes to 1.1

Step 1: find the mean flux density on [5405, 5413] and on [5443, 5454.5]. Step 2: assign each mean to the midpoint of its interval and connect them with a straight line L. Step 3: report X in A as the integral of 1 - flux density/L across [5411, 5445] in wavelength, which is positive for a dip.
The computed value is -2.8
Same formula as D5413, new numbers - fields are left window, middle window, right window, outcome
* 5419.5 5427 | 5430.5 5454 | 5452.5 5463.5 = -0.03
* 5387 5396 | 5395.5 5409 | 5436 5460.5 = 1.69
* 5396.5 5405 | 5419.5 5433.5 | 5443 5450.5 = -0.82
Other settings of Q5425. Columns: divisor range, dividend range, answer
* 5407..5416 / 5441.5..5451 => 1.14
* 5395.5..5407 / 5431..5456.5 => 1.16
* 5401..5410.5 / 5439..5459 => 1.22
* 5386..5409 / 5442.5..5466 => 1.10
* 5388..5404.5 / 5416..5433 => 1.11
